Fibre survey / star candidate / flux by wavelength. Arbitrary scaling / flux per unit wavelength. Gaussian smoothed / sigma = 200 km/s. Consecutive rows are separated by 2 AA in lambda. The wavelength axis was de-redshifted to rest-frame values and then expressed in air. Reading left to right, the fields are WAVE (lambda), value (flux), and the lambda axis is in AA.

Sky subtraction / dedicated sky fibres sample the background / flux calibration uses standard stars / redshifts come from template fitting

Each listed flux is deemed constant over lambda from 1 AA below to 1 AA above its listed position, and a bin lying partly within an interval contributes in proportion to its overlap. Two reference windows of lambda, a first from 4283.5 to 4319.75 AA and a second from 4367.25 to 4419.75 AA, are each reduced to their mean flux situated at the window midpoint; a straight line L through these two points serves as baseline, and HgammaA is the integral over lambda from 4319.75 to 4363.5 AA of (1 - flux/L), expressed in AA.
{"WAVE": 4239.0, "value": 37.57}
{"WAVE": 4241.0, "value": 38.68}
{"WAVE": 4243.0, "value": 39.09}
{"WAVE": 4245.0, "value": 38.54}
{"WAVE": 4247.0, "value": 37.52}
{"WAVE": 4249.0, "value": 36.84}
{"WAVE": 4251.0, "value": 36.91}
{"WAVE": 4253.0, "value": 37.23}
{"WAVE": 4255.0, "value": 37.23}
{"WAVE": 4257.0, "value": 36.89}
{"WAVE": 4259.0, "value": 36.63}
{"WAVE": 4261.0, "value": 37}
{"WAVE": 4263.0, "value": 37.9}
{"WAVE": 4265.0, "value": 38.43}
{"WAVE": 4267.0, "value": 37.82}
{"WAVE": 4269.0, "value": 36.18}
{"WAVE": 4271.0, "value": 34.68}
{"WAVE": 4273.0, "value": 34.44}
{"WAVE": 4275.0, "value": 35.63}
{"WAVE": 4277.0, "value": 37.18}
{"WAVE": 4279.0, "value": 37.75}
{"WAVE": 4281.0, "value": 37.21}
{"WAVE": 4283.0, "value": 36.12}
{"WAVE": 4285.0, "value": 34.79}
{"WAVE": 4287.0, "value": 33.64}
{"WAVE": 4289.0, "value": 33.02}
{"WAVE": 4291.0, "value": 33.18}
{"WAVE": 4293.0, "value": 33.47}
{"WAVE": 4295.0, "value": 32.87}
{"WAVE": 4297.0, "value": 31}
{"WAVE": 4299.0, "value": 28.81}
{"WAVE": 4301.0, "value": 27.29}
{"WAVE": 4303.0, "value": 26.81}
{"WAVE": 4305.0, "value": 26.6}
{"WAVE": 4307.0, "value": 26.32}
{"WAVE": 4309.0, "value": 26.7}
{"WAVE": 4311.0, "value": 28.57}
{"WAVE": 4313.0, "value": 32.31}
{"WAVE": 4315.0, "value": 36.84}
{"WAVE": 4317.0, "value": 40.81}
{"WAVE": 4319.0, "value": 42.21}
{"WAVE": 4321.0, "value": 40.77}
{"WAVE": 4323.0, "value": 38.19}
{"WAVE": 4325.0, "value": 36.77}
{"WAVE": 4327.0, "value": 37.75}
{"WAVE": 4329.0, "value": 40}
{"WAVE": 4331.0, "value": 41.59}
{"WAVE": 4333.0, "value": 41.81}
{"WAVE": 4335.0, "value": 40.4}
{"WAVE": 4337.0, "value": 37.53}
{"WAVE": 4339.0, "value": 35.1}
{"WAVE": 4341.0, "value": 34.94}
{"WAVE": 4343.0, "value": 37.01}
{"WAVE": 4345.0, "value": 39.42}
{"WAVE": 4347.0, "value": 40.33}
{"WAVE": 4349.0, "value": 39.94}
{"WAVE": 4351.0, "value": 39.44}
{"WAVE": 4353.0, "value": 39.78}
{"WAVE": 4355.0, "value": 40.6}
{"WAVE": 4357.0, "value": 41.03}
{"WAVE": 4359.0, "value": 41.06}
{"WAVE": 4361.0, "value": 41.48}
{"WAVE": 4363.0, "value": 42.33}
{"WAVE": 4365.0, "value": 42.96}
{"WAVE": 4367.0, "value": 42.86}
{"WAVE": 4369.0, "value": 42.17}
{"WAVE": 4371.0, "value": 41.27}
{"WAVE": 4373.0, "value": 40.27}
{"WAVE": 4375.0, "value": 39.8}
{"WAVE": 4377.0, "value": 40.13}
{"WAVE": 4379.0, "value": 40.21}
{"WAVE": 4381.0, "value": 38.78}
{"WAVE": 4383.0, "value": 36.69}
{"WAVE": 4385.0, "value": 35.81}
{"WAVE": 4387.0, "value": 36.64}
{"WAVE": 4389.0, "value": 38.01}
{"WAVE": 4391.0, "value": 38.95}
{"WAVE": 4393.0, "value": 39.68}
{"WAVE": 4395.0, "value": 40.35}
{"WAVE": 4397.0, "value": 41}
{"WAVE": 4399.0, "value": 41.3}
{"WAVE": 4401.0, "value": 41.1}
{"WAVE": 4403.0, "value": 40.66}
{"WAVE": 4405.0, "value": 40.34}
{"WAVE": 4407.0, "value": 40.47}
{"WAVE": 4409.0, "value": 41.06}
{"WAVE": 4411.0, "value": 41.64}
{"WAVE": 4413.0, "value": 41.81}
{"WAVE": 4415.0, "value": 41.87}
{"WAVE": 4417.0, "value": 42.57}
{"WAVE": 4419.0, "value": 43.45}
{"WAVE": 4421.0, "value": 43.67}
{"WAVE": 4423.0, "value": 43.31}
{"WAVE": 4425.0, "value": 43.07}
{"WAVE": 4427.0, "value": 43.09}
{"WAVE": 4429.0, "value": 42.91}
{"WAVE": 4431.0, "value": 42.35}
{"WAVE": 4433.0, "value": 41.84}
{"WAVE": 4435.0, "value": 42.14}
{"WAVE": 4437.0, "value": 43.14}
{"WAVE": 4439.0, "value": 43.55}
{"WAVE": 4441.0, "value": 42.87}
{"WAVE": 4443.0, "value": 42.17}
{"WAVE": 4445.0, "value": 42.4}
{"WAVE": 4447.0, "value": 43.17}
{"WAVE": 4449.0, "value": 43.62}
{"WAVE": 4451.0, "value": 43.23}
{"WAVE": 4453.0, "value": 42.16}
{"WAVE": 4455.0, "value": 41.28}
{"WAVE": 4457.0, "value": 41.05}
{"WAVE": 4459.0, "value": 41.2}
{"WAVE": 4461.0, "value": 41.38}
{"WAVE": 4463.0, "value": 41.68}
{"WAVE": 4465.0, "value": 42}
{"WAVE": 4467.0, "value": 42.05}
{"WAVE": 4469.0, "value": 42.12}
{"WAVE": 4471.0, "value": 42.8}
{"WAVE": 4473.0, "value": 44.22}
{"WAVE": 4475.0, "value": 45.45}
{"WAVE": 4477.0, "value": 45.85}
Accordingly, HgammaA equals -4.8 AA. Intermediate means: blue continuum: 31.9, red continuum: 40.3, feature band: 39.4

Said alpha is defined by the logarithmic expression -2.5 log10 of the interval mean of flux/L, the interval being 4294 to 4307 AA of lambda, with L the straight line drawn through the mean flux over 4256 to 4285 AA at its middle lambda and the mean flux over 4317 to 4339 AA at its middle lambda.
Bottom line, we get 0.309 mag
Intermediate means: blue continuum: 36.6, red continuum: 39.5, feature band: 28.7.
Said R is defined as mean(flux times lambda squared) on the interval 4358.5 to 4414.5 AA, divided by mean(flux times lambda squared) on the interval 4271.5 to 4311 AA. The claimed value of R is 1.3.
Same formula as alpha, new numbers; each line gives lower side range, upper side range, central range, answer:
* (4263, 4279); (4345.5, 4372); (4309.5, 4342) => 0.049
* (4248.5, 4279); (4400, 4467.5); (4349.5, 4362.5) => -0.024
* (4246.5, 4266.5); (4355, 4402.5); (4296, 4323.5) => 0.194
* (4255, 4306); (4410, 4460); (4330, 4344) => -0.030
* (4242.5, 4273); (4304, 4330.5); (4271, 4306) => 0.098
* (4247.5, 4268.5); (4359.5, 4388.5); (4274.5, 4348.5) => 0.100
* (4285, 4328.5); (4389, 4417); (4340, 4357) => -0.074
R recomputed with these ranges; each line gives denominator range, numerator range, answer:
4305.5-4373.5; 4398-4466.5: 1.14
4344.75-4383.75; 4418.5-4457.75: 1.09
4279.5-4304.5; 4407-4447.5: 1.40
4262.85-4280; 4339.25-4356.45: 1.10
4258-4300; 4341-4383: 1.19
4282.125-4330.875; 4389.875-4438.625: 1.30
